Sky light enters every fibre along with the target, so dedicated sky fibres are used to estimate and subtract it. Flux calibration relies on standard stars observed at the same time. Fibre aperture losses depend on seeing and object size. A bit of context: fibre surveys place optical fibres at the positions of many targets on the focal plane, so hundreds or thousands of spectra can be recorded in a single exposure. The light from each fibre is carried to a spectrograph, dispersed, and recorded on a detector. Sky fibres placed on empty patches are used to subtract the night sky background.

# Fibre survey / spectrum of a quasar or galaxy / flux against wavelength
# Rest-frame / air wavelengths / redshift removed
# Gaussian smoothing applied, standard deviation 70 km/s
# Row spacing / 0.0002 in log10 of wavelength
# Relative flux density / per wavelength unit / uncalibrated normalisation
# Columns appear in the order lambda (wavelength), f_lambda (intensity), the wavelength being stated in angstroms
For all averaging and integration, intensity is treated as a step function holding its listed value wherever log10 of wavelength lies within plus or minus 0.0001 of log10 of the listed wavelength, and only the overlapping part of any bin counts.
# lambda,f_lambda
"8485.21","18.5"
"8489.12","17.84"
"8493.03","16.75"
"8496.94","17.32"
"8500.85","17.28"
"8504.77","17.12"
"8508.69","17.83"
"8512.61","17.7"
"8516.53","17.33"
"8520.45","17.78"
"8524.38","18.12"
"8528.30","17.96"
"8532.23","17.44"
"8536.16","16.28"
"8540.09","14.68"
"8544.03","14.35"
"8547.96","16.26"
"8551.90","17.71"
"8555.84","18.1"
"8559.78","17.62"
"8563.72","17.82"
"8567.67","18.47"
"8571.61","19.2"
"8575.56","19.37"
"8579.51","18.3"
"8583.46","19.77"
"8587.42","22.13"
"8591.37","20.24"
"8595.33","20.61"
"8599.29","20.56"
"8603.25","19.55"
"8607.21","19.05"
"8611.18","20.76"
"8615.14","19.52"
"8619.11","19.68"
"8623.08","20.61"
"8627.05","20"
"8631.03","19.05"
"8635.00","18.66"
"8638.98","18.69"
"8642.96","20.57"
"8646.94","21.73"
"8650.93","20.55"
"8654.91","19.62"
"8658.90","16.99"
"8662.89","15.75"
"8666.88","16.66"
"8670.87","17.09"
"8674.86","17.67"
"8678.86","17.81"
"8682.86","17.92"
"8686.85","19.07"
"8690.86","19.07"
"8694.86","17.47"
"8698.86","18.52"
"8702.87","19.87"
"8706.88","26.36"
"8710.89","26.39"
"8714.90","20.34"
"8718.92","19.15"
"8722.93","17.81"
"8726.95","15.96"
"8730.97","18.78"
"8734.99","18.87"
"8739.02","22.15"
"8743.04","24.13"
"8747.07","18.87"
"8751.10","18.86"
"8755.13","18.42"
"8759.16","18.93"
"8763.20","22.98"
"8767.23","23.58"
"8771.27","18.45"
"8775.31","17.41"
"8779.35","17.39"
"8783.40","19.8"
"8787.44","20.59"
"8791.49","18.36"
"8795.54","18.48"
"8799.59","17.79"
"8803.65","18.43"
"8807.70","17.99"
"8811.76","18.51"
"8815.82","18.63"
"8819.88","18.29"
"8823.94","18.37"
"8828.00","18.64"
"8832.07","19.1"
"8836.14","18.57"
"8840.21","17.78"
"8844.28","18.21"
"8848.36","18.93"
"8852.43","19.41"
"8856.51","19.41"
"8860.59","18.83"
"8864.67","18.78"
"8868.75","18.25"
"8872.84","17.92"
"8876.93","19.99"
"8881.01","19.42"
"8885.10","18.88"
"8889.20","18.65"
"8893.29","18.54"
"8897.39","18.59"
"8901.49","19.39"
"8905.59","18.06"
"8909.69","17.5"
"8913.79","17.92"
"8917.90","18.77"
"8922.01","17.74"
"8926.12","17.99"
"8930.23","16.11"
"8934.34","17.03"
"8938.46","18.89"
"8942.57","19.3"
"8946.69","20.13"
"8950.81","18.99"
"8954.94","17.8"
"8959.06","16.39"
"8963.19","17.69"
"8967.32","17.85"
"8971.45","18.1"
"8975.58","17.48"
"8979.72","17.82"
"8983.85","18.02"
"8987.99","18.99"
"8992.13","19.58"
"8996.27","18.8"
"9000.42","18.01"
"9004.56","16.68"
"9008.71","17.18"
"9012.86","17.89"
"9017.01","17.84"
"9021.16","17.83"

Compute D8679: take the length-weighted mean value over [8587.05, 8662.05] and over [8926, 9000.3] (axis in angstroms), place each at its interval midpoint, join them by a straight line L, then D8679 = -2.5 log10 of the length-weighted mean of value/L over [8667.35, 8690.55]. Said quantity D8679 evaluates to 0.09 mag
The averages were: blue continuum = 19.8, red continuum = 18.2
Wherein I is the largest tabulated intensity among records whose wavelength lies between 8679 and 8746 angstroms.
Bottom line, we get 26.39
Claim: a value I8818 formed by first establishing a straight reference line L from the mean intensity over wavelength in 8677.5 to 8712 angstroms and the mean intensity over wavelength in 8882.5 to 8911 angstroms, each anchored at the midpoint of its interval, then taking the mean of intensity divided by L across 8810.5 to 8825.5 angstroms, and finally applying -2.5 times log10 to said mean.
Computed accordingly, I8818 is 0.042 mag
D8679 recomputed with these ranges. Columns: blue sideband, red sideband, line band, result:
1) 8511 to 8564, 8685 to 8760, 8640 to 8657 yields -0.09 mag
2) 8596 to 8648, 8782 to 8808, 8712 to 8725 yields -0.02 mag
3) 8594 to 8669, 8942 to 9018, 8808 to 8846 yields 0.01 mag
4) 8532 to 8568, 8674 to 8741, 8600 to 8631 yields -0.11 mag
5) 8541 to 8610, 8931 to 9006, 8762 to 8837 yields -0.03 mag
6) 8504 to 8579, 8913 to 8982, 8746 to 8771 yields -0.14 mag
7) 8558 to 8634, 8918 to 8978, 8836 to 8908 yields -0.02 mag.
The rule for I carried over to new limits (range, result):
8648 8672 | 20.55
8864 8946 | 19.99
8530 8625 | 22.13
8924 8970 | 20.13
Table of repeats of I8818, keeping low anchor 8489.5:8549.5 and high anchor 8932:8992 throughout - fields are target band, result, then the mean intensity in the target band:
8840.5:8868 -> -0.05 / 18.8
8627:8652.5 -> -0.15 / 19.9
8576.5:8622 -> -0.16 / 20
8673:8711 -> -0.13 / 19.7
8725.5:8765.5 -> -0.13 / 19.9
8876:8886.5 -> -0.08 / 19.4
